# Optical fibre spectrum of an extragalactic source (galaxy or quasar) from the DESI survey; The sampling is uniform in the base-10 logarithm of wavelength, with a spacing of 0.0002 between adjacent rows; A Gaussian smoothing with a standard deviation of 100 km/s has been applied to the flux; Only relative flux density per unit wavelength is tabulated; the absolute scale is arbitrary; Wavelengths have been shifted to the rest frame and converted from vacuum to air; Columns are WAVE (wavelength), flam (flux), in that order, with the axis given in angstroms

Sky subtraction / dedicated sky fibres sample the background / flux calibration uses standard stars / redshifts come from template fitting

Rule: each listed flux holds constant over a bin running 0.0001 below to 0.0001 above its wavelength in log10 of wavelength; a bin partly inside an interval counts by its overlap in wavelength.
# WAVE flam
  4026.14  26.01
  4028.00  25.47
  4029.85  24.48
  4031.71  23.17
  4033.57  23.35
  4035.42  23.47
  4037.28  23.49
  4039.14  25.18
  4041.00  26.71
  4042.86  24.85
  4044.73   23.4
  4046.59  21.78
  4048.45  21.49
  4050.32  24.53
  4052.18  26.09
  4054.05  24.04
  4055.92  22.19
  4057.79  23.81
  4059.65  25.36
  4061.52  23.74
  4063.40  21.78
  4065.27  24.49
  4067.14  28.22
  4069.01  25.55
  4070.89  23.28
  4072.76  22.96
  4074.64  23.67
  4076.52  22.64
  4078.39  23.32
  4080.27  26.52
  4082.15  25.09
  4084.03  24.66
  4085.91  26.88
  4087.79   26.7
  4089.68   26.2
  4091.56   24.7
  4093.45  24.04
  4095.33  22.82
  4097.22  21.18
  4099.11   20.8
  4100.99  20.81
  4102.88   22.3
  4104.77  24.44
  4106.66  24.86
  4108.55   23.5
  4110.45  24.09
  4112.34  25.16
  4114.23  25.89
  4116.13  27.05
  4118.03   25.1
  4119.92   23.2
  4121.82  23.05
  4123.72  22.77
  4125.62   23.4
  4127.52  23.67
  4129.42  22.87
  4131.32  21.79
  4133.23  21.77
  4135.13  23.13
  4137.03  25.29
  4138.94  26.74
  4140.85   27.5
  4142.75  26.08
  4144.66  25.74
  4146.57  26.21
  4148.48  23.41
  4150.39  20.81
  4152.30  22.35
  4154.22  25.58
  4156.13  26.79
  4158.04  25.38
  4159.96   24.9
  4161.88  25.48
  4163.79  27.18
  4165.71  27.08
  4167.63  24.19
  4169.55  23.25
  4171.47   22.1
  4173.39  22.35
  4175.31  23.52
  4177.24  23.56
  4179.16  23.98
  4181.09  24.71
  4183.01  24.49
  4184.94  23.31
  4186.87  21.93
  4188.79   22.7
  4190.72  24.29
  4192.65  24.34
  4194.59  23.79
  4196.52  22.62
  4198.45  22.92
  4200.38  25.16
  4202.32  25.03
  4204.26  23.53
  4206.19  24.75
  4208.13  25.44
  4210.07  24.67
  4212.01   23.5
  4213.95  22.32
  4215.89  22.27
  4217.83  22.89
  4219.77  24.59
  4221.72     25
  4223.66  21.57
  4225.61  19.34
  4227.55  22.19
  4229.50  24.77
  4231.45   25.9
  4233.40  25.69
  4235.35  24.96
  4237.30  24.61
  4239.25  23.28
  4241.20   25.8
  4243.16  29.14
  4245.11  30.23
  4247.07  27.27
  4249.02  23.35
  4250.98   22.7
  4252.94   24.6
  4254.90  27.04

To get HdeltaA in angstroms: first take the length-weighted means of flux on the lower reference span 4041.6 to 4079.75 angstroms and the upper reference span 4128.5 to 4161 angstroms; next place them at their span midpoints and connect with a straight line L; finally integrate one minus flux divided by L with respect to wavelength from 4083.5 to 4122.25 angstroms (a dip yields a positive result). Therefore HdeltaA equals 0.0 angstroms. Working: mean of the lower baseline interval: 23.9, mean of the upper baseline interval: 24.5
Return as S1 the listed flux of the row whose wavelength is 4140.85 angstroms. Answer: 27.5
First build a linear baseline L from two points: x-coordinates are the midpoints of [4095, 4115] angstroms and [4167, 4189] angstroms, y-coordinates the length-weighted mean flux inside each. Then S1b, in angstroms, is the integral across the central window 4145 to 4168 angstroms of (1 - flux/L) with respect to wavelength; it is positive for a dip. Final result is -1.6 angstroms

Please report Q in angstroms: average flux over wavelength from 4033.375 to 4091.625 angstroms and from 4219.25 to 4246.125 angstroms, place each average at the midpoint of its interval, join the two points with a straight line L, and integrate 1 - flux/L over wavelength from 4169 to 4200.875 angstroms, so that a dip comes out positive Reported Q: 1.6 angstroms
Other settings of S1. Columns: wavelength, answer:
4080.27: 26.52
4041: 26.71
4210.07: 24.67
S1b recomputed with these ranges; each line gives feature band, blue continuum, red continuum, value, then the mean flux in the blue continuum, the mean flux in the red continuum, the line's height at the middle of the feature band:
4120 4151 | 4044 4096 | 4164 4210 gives 0.1 angstroms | 24.3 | 23.9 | 24.1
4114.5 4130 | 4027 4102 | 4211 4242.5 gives 0.0 angstroms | 24.1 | 23.7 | 23.9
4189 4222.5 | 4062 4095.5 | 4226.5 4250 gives 2.0 angstroms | 24.7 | 25.6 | 25.4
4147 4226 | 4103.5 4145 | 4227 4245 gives 3.5 angstroms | 24.4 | 25.5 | 25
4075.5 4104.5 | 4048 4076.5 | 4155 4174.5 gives 0.4 angstroms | 24.1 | 24.9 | 24.3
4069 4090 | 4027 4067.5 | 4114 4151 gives -0.5 angstroms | 24.1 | 24.3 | 24.2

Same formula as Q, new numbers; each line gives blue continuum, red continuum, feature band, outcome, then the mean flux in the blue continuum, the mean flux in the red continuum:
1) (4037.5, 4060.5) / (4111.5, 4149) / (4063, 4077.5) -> 0.0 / 24.1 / 24.5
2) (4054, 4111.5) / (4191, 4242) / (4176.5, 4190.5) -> 0.2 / 24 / 23.9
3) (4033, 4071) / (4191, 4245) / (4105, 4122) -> -0.4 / 24.2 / 24.2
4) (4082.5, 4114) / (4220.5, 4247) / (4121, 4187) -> 0.4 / 24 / 24.9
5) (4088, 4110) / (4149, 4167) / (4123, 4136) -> 0.8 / 23.4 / 25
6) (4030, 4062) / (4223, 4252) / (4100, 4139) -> 0.8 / 23.9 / 24.8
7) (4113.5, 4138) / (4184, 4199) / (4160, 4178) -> -0.7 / 23.7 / 23.3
